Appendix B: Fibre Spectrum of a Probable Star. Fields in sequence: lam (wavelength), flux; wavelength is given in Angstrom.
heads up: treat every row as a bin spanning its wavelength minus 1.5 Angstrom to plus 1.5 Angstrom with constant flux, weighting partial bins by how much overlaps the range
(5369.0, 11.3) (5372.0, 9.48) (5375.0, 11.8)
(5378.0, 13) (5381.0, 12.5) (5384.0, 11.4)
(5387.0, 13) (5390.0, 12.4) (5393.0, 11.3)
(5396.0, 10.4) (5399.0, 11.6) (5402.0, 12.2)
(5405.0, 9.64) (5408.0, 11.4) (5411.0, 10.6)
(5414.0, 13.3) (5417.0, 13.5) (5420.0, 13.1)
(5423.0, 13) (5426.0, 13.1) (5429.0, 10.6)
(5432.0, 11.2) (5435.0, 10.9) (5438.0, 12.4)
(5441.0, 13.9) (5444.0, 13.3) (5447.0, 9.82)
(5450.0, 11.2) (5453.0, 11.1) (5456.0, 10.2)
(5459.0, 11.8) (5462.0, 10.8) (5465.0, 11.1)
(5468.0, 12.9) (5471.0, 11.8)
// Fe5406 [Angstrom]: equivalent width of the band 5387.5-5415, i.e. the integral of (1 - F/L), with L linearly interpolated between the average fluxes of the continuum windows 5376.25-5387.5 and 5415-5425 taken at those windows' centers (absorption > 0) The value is 2.9 Angstrom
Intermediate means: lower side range 12.4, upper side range 13.2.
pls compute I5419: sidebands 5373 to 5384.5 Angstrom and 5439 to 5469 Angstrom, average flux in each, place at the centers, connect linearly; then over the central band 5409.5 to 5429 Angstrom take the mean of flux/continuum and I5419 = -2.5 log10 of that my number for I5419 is -0.07 mag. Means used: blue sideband 12.1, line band 12.6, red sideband 11.6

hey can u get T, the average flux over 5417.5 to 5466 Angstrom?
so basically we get 11.8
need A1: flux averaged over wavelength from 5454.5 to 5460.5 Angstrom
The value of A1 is 11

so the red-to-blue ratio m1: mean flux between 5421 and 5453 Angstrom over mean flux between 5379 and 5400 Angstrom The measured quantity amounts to 1.01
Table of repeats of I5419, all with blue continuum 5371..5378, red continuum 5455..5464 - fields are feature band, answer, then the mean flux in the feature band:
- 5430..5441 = -0.070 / 11.8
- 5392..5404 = -0.014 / 11.3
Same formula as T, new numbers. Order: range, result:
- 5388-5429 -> 11.9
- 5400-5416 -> 11.5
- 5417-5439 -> 12.1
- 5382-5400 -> 11.7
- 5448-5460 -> 11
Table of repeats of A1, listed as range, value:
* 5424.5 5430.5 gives 11.8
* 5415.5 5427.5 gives 13.2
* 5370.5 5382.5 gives 11.7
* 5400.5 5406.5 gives 10.9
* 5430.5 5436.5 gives 11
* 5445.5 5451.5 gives 10.5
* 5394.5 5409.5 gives 11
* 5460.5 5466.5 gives 11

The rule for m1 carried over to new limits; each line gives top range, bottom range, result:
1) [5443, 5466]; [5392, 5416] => 0.98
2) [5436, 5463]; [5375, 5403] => 0.97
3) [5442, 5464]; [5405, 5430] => 0.92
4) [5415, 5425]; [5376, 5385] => 1.07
